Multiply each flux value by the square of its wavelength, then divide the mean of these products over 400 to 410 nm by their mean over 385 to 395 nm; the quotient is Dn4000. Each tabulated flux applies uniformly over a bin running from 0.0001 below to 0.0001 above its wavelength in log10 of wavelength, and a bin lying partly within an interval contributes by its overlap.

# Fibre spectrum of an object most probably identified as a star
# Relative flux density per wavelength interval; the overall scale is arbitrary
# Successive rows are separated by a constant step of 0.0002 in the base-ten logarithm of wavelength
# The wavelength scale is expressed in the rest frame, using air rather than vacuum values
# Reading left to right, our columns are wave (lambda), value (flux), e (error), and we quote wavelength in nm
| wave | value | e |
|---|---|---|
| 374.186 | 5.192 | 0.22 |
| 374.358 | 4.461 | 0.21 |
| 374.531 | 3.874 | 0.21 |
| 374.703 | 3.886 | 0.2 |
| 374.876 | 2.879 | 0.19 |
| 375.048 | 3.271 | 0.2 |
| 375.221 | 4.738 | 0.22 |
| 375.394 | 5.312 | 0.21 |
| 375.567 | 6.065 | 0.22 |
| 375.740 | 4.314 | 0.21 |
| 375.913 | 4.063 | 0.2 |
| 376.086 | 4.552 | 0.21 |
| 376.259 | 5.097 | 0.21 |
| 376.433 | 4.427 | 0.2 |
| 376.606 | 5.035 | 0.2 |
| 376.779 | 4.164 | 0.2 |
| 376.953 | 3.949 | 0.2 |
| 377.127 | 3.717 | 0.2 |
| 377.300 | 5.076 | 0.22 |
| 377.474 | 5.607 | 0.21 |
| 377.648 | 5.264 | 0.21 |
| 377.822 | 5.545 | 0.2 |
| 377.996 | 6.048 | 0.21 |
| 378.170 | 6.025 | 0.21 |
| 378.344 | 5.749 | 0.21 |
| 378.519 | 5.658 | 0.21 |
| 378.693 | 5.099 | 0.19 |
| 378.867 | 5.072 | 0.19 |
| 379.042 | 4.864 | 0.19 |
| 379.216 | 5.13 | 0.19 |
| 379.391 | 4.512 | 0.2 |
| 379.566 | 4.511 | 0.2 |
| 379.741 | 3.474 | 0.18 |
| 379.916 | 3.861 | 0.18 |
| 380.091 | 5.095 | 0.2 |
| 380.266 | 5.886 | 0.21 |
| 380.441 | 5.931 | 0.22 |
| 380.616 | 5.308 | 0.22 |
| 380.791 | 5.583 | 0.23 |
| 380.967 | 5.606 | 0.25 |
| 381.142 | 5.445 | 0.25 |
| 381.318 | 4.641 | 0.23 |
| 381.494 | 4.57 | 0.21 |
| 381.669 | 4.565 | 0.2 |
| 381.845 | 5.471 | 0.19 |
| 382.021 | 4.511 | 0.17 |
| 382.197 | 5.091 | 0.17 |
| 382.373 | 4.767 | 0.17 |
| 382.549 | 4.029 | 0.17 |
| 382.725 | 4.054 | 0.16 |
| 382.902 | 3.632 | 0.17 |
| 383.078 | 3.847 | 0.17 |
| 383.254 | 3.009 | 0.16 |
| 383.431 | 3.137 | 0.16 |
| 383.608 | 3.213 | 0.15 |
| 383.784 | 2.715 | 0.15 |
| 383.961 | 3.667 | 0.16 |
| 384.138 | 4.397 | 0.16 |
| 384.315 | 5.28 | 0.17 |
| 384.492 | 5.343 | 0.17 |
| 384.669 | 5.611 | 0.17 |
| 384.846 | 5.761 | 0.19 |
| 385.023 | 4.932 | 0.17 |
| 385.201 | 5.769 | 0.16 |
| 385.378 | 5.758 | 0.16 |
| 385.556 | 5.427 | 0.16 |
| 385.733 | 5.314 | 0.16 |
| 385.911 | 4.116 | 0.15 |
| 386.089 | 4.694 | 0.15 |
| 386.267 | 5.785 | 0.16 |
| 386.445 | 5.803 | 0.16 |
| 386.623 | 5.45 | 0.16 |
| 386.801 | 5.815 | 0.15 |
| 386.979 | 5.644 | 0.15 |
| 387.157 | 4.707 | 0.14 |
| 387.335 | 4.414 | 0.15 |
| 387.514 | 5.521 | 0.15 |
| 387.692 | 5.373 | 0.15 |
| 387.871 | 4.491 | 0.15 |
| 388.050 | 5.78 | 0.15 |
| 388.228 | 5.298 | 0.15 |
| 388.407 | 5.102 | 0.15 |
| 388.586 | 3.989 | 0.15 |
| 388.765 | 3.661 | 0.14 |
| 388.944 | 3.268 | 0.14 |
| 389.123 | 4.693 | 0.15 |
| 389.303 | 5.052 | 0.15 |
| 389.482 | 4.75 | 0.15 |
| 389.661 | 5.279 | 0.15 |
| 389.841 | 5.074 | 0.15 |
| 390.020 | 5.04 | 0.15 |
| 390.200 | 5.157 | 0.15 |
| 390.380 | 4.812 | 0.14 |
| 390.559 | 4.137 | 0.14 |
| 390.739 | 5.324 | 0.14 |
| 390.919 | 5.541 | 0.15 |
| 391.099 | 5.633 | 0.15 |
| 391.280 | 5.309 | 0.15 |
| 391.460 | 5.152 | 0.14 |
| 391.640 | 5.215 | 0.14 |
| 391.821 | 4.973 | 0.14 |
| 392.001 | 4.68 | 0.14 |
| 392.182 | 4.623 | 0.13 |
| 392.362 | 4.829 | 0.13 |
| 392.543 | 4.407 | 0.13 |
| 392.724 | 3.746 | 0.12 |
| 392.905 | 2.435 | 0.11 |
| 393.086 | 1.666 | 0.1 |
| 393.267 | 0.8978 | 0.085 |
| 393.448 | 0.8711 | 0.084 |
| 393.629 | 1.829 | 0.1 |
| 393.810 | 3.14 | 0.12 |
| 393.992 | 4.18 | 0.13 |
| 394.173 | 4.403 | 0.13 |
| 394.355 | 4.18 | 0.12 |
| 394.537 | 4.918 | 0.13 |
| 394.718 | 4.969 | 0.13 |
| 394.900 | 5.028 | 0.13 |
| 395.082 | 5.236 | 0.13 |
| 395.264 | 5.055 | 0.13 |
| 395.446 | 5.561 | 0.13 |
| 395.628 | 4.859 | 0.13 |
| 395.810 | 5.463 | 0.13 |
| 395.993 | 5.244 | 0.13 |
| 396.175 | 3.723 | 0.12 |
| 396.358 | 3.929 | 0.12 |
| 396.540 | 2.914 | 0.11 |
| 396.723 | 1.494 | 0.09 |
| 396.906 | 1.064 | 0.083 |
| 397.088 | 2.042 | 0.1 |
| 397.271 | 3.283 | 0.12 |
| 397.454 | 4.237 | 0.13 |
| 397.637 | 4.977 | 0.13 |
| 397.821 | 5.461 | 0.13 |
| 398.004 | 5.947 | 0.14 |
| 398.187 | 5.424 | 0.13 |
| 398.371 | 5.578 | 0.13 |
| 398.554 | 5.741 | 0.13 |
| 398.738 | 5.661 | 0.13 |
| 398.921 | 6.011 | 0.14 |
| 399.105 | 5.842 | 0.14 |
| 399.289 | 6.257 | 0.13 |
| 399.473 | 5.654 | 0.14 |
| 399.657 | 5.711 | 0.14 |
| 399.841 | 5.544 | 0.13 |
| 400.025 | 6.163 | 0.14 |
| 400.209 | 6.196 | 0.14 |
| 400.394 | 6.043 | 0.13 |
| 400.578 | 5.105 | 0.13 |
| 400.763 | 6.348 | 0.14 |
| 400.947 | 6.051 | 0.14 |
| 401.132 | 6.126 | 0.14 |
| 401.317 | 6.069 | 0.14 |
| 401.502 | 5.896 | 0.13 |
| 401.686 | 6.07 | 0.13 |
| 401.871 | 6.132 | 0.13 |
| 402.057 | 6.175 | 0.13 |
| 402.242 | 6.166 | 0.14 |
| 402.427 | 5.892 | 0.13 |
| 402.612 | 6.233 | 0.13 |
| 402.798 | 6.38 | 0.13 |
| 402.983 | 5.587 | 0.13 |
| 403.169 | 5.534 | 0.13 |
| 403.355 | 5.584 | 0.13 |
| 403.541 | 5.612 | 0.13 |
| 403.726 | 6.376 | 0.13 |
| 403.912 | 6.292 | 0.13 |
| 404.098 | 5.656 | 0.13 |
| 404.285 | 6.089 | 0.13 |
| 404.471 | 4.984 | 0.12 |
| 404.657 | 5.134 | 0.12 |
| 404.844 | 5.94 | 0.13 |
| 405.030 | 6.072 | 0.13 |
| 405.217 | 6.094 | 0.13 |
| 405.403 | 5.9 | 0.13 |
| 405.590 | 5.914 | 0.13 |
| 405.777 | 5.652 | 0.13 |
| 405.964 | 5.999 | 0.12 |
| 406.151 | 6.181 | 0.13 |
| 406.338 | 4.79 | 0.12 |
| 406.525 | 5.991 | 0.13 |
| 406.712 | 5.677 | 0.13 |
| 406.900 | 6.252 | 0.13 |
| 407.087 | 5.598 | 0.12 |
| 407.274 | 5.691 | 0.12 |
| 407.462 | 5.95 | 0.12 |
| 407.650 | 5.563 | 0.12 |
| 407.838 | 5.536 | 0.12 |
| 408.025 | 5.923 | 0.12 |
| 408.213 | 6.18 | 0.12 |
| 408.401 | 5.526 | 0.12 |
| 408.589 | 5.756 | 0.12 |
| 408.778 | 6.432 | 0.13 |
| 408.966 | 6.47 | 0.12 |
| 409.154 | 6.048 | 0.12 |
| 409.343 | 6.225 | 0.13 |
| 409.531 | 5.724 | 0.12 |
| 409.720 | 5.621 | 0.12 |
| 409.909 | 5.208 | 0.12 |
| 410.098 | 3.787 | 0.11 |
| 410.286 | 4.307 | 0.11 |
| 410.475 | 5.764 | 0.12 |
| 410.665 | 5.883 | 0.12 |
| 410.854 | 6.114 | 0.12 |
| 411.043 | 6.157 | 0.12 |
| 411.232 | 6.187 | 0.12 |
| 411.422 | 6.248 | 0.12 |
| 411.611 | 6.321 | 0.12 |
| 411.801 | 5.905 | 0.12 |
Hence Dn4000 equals 1.38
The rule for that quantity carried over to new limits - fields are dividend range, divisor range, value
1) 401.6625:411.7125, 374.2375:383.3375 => 1.42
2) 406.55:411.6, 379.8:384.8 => 1.44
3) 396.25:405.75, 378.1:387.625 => 1.22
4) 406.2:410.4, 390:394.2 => 1.51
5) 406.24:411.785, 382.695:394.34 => 1.42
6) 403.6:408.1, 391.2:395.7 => 1.51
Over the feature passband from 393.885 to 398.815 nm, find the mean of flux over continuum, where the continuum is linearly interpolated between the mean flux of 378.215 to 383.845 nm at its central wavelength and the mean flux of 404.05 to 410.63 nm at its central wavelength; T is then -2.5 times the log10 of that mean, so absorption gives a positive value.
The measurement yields 0.18 mag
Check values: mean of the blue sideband 4.64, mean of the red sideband 5.7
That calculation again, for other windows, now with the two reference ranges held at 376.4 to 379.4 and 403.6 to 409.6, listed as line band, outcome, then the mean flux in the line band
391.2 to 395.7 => 0.325 mag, 4.08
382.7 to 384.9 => 0.266 mag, 4.11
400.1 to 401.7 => -0.052 mag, 5.99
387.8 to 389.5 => 0.168 mag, 4.6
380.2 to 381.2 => -0.096 mag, 5.63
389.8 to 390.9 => 0.096 mag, 4.96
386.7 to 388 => 0.037 mag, 5.16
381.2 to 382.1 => 0.089 mag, 4.78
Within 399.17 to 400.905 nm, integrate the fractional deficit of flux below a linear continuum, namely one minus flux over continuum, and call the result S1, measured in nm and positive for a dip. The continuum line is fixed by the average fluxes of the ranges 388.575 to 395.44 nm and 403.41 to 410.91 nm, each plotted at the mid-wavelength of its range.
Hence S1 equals -0.28 nm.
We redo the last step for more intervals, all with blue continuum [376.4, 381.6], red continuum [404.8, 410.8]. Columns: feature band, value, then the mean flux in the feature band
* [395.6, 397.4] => 0.690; 3.37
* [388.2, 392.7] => 0.421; 4.82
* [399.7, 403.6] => -0.251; 5.95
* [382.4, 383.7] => 0.385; 3.61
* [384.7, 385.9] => -0.051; 5.41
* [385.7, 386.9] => -0.016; 5.28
